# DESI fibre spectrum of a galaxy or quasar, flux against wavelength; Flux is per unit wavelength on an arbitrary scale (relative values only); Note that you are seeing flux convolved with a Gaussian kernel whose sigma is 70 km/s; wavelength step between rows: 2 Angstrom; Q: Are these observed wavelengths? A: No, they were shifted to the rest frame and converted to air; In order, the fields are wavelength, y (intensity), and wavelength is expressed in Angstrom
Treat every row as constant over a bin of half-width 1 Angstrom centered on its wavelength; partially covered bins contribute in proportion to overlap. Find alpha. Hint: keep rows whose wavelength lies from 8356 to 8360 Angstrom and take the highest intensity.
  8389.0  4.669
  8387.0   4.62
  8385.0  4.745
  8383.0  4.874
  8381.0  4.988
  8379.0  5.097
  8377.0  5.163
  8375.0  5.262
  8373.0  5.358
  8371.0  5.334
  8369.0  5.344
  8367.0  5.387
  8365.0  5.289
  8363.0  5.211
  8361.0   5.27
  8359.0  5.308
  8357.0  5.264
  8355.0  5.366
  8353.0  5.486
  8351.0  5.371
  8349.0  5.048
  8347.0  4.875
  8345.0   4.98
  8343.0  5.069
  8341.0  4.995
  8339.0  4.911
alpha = 5.308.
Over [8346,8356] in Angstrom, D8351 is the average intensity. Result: 5.23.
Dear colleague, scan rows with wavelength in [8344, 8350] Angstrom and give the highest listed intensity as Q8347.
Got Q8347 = 5.048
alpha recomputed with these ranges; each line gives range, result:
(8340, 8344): 5.069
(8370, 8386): 5.358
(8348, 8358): 5.486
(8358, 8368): 5.387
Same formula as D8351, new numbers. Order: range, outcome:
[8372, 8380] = 5.22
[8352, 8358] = 5.37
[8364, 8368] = 5.34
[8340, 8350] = 4.99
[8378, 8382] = 5.04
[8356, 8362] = 5.28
